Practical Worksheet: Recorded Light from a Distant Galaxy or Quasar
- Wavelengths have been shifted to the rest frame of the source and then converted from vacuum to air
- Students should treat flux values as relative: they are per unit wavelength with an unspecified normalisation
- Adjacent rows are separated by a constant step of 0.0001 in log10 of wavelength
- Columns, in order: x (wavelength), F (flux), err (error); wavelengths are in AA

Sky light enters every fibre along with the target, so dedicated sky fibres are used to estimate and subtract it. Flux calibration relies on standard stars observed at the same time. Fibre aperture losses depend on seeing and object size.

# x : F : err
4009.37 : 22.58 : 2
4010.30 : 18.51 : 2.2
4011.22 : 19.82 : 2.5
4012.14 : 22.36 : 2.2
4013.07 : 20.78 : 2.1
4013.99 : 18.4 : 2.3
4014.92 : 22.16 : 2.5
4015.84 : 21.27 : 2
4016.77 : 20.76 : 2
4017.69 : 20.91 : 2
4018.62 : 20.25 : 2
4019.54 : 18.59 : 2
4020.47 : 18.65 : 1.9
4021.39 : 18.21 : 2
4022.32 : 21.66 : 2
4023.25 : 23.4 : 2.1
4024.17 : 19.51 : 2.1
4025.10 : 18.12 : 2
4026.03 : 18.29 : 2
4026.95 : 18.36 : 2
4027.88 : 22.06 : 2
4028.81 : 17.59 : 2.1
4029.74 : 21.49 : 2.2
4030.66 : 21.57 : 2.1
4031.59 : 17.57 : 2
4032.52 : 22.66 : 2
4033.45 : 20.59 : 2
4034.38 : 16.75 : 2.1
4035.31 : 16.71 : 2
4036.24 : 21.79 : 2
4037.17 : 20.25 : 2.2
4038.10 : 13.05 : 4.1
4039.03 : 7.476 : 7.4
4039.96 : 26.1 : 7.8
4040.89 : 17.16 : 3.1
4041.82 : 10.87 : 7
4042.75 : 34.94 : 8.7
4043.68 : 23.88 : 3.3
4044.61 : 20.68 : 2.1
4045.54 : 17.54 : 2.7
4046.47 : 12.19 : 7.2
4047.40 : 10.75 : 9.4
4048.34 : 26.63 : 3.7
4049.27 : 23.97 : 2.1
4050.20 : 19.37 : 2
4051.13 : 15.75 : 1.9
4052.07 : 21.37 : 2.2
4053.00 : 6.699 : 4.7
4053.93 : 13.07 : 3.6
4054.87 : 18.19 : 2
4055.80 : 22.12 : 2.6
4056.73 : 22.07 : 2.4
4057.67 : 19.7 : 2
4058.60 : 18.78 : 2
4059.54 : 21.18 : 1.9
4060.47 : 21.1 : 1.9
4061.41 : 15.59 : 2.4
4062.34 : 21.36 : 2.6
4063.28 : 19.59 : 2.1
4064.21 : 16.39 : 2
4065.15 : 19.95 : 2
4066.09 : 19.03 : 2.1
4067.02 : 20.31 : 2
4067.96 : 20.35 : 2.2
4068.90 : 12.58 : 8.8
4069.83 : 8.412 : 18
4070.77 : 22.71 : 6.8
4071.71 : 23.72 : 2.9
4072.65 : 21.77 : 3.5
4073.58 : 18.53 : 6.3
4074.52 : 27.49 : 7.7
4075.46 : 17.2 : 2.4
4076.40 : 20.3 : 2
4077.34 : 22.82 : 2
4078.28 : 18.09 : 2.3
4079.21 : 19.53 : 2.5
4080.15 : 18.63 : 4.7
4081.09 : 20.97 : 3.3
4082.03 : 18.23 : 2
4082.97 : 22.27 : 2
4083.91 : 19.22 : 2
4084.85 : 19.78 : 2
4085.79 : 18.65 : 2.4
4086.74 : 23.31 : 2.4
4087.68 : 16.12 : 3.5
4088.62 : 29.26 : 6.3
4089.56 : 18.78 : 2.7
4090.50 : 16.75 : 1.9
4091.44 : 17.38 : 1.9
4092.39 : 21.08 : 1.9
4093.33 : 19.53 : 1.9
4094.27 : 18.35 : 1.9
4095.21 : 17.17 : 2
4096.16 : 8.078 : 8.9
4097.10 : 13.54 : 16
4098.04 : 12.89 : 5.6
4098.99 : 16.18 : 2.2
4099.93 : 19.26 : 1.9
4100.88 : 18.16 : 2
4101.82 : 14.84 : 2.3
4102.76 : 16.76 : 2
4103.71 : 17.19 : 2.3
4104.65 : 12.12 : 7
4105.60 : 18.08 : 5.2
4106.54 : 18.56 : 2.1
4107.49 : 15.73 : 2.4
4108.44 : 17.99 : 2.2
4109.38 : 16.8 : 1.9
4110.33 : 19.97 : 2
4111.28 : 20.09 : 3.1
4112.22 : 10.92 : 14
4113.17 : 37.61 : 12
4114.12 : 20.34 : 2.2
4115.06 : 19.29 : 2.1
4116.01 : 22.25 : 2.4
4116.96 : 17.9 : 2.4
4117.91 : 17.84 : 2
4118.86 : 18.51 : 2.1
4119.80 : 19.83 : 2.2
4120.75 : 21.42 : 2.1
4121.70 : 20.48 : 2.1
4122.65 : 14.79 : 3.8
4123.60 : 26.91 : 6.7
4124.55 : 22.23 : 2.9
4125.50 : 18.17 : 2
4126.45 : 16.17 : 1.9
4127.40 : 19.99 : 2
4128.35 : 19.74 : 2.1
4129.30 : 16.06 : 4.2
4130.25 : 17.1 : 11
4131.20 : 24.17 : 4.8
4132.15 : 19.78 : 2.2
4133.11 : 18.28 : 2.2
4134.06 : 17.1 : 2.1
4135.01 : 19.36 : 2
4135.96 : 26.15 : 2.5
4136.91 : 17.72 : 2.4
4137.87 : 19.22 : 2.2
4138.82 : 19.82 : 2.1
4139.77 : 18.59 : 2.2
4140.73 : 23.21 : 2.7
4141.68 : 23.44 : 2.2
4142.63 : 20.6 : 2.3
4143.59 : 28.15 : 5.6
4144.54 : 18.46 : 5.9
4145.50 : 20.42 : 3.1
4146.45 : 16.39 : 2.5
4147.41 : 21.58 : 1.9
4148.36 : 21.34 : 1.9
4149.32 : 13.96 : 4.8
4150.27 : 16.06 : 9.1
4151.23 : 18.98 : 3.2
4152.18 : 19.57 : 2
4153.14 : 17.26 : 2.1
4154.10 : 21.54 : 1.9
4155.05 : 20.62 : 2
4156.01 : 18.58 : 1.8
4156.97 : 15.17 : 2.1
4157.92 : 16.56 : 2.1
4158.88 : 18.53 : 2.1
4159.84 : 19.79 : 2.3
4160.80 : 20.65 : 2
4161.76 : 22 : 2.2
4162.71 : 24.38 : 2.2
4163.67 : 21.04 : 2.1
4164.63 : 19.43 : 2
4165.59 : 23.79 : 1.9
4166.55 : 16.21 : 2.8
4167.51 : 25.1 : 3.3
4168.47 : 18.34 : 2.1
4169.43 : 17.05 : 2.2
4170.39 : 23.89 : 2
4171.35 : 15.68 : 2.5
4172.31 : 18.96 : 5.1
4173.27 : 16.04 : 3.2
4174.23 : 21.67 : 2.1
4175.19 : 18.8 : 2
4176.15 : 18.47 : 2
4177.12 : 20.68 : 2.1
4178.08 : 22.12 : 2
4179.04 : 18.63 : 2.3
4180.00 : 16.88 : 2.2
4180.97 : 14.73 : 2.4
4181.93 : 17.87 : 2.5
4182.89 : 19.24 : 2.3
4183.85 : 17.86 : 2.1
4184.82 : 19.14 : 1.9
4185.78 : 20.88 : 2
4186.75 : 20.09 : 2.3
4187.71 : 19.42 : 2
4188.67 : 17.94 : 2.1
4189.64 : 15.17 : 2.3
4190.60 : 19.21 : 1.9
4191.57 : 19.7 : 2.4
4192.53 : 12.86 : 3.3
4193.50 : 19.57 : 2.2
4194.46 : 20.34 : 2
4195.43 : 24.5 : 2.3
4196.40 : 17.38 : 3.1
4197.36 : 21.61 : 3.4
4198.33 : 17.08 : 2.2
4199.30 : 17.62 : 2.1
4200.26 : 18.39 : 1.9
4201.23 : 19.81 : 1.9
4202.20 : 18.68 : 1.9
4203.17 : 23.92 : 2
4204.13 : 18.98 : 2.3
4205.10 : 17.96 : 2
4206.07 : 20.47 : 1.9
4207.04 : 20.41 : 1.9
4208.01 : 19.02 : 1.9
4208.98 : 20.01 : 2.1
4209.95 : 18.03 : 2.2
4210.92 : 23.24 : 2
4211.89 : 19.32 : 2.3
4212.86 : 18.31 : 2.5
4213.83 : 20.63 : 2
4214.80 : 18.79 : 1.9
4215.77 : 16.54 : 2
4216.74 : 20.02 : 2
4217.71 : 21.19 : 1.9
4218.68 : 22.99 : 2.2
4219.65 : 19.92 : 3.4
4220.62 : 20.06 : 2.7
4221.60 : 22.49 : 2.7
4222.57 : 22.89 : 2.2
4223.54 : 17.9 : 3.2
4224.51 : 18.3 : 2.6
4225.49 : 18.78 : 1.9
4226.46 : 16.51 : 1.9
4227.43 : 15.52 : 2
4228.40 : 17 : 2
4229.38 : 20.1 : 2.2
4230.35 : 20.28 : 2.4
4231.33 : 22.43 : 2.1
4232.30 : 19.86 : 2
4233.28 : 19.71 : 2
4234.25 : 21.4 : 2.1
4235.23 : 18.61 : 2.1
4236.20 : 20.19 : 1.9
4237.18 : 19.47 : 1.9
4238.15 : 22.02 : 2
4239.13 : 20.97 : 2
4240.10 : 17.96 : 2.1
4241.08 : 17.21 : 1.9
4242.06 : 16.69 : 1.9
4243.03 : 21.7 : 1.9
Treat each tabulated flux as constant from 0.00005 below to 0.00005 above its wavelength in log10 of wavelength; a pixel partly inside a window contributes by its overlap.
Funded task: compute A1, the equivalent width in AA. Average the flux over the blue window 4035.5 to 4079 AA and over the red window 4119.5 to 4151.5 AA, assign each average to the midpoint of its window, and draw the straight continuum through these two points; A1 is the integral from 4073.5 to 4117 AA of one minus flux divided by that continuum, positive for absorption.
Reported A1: 1.3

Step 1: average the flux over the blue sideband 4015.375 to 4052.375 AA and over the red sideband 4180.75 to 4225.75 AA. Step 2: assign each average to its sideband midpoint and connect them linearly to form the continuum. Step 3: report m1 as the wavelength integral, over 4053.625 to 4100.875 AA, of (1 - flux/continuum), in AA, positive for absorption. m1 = 1.2 AA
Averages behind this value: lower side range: 19.5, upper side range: 19.4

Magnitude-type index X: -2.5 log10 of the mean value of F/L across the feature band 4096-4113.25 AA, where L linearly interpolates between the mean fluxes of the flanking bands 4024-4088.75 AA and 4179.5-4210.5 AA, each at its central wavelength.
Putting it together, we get 0.14 mag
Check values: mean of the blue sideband 19.2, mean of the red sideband 18.9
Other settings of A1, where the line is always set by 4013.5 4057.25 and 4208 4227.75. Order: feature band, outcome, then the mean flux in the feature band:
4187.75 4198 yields 0.37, 18.8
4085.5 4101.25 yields 1.15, 17.9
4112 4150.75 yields -1.39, 20.1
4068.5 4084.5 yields -0.26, 19.6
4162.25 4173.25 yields -0.39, 20.2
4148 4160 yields 0.75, 18.2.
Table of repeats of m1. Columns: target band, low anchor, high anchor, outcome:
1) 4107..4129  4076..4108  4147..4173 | -1.30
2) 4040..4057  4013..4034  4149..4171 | 0.95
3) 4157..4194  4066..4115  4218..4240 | 0.58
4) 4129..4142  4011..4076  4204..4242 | -0.38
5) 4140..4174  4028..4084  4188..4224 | -0.68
